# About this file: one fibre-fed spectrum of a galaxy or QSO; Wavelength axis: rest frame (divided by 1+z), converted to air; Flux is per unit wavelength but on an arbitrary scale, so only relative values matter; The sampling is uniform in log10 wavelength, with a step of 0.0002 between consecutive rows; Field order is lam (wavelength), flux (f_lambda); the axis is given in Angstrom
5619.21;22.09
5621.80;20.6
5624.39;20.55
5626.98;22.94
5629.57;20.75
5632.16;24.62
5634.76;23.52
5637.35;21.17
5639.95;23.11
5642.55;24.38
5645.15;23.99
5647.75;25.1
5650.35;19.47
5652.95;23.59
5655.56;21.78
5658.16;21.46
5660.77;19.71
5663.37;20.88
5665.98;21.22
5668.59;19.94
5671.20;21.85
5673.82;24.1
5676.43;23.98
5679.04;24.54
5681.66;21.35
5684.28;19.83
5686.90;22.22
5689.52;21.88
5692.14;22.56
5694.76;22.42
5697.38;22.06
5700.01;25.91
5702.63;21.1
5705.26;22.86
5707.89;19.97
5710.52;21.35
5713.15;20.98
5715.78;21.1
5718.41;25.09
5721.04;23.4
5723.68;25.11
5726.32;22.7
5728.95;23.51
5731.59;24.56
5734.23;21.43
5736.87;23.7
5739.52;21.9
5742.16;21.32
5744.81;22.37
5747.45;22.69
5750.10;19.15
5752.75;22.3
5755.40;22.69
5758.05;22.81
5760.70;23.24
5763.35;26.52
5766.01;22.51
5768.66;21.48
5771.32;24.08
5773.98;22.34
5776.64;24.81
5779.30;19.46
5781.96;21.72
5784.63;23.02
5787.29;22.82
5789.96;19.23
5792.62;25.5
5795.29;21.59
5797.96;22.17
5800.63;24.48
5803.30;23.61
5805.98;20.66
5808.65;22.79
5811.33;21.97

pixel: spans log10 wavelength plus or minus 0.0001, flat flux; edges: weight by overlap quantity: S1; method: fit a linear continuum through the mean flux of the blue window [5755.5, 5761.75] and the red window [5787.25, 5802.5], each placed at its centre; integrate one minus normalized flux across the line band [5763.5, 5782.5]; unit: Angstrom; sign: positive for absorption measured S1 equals 0.2 Angstrom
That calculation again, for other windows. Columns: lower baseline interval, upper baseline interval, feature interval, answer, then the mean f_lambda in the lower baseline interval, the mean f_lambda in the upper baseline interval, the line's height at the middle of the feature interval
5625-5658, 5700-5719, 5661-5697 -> 0.5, 22.8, 21.9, 22.3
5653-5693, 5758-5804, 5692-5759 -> -0.5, 21.9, 22.8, 22.3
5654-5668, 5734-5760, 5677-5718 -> -1.2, 21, 22.1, 21.5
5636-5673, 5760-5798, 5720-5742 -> -0.7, 22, 22.7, 22.4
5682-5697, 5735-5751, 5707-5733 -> -1.2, 21.8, 21.9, 21.8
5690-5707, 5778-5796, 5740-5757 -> 0.4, 22.7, 21.9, 22.3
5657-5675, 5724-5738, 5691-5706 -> -0.3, 21.3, 23.3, 22.3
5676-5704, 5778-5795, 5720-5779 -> -1.9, 22.5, 21.9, 22.2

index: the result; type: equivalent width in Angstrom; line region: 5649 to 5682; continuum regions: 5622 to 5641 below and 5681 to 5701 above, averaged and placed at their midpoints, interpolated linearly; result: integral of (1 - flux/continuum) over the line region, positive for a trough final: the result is 0.59 Angstrom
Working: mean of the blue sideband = 22.3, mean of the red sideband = 22.2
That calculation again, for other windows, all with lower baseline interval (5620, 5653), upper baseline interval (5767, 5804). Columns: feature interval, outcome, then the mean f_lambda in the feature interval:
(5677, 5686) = 0.2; 22.1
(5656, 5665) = 0.7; 20.8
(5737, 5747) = 0.2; 22.1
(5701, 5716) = 0.8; 21.3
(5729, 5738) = -0.3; 23.3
